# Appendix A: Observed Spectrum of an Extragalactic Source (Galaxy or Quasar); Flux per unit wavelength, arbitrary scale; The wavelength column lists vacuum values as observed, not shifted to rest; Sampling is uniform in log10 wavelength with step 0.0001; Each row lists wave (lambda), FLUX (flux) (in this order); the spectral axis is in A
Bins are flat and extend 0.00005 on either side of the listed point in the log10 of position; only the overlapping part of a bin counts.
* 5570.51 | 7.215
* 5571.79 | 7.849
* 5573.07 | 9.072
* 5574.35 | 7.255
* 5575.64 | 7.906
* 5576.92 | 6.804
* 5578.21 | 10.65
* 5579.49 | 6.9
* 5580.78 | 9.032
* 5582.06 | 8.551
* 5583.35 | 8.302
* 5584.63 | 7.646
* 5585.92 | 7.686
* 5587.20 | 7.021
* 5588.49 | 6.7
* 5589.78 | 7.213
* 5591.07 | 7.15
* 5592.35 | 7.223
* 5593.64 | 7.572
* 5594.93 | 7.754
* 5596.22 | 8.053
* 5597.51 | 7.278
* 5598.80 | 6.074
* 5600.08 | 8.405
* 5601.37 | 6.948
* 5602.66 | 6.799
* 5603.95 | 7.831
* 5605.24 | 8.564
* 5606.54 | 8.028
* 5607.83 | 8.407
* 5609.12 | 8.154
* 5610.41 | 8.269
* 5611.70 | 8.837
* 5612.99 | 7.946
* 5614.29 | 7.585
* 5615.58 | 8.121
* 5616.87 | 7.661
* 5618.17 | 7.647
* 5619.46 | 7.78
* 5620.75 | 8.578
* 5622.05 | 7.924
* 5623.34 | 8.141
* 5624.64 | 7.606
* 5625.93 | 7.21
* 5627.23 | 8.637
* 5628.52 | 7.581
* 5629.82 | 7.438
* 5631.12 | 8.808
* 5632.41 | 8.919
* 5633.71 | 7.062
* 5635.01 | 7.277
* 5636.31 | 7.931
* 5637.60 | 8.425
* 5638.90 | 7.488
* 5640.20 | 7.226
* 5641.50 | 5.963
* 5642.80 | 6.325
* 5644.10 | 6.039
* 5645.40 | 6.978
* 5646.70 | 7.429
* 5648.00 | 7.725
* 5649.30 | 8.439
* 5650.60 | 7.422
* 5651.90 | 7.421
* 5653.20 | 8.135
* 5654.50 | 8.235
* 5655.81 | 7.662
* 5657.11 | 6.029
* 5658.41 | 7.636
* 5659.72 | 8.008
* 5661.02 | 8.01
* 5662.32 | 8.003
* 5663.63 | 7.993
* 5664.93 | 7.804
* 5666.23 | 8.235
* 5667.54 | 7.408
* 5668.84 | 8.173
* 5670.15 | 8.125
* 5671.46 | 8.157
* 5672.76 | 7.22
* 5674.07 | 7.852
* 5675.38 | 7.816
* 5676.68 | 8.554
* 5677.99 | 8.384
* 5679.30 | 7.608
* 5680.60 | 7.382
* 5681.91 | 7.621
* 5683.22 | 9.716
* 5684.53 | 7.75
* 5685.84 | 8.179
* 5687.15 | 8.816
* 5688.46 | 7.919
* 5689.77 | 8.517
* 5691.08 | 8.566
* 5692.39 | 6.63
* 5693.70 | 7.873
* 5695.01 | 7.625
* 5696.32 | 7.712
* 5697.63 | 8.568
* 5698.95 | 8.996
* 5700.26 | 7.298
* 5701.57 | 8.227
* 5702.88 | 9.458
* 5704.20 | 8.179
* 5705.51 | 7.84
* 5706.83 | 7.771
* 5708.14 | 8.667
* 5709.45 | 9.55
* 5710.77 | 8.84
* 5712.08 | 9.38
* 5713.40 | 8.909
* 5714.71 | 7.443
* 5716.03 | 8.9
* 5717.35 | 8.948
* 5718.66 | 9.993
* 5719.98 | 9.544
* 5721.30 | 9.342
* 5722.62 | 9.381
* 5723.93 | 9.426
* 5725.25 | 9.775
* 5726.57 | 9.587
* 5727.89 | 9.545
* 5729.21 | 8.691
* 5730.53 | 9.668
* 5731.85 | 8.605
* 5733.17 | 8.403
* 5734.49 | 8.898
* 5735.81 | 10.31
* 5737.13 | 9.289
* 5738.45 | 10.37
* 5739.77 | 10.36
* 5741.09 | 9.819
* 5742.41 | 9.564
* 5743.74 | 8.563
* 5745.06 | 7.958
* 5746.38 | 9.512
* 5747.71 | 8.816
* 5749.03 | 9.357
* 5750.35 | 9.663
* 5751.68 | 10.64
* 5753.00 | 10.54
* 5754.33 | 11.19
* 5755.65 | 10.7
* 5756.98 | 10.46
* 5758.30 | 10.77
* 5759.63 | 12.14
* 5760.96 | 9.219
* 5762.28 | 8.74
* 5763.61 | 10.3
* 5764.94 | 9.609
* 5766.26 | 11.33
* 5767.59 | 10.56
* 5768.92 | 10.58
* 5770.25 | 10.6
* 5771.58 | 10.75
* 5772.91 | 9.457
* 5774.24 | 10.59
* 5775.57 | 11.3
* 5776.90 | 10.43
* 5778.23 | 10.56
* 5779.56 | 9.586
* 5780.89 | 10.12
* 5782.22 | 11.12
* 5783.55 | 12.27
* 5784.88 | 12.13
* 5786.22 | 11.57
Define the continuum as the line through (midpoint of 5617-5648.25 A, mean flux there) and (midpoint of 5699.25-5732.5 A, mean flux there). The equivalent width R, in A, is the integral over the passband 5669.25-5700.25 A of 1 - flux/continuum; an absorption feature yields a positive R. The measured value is 1.35 A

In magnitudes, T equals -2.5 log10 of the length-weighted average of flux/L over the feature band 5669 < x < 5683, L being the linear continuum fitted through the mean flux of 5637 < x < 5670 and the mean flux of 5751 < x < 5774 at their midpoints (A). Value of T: 0.03 mag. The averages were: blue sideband 7.54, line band 7.94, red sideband 10.4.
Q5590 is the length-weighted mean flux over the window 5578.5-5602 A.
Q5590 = 7.58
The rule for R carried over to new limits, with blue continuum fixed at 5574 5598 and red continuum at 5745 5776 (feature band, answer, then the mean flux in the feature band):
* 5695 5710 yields 1.7 A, 8.35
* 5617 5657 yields 3.9 A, 7.63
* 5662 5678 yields 1.7 A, 7.96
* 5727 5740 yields 0.6 A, 9.39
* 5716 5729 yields 0.3 A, 9.44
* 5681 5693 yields 1.3 A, 8.18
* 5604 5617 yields -0.1 A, 8.16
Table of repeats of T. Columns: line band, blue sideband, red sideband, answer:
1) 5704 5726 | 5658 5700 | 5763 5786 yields 0.01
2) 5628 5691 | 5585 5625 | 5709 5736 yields 0.08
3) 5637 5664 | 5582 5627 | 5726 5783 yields 0.13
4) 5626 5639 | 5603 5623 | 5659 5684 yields 0.01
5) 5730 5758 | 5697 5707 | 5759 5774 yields -0.01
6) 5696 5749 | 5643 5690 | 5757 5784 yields 0.03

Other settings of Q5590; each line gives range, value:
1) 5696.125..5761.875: 9.31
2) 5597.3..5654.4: 7.7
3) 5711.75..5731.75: 9.21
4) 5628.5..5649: 7.42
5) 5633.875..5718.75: 7.96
